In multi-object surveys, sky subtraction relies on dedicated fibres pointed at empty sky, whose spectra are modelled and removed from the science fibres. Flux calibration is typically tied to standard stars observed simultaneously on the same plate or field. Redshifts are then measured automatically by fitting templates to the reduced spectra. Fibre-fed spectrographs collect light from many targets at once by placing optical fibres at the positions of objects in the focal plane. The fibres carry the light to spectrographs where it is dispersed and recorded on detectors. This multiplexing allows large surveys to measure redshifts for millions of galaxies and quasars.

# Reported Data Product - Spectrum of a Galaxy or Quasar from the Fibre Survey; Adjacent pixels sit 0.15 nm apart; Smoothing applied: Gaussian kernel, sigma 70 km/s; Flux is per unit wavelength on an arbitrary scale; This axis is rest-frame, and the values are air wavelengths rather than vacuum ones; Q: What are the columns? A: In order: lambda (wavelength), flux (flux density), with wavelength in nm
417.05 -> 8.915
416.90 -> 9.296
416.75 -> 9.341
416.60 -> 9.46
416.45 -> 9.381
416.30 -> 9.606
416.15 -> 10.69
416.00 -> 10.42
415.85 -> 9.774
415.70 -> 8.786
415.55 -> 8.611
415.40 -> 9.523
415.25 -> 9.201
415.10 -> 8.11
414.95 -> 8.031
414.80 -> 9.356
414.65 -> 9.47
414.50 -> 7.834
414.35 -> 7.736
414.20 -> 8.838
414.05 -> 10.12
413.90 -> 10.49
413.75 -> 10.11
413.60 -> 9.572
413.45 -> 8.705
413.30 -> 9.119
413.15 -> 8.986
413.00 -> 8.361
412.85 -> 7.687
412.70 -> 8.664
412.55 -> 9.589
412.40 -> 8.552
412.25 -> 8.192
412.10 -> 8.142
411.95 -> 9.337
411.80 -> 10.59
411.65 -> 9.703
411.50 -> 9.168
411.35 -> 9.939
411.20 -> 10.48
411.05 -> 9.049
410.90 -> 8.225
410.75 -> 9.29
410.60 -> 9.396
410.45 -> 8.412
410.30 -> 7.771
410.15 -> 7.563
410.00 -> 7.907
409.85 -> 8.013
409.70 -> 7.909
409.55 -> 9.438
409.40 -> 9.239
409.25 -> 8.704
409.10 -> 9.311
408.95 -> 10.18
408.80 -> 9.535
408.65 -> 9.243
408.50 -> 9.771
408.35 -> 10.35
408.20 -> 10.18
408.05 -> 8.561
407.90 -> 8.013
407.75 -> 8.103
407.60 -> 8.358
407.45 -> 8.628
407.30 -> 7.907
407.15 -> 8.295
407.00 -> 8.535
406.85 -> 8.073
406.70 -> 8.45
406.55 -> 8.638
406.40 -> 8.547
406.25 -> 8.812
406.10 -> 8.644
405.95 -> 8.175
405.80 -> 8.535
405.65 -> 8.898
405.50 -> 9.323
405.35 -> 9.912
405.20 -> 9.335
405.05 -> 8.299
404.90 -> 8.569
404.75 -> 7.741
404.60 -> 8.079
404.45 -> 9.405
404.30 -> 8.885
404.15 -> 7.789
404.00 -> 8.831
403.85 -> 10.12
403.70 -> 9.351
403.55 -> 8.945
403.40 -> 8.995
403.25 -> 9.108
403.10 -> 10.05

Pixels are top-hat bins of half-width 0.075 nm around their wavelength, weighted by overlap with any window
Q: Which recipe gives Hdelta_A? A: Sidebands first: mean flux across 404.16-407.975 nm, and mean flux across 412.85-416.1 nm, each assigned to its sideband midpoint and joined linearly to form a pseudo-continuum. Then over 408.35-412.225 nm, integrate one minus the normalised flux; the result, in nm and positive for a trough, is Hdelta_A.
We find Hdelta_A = -0.11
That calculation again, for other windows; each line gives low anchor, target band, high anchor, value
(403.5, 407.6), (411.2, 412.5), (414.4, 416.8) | -0.04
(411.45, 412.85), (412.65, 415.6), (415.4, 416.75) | 0.12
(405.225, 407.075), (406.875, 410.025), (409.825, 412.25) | -0.02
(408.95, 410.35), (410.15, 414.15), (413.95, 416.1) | -0.16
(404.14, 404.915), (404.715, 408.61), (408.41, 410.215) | -0.03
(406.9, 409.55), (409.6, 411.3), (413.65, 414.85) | 0.10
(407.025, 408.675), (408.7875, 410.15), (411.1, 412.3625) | 0.04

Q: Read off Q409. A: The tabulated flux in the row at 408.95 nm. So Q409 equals 10.18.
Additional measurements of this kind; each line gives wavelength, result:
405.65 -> 8.898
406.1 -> 8.644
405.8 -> 8.535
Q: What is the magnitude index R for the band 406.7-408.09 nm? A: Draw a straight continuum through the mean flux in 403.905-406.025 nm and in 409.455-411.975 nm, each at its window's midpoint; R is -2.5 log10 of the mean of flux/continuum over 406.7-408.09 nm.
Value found 0.07 mag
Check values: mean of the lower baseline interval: 8.71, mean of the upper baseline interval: 8.95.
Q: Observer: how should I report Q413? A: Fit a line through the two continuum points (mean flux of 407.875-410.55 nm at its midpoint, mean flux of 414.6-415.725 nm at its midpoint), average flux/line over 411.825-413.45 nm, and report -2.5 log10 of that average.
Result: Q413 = 0.02 mag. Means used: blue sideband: 8.92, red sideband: 8.88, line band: 8.72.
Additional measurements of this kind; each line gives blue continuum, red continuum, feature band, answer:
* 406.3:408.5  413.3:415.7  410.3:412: -0.06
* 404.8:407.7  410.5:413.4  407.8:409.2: -0.07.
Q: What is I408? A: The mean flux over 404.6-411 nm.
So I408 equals 8.73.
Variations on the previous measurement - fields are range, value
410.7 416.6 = 9.17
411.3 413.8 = 9.06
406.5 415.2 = 8.9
